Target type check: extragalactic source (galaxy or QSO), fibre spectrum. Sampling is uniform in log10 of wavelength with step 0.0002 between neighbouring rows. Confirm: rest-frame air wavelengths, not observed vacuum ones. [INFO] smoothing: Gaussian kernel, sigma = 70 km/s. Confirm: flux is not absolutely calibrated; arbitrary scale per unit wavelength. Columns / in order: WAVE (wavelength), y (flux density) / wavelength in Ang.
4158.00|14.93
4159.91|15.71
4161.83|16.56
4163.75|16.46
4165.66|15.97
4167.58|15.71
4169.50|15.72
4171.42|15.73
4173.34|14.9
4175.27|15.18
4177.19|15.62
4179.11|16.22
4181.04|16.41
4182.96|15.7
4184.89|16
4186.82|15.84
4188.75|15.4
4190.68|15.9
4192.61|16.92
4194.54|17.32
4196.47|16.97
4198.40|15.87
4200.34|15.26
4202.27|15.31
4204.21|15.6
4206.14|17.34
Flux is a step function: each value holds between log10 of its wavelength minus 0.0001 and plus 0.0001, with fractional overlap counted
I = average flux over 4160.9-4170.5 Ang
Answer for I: 16.1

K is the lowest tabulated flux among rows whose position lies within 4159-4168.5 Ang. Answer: 15.71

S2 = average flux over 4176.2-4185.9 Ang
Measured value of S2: 16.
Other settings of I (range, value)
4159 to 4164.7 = 16.2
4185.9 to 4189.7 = 15.6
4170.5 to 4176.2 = 15.3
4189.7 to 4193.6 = 16.4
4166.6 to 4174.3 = 15.5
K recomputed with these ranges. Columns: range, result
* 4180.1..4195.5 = 15.4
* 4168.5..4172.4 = 15.72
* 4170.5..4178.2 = 14.9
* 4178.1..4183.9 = 15.7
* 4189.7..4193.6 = 15.9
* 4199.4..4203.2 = 15.26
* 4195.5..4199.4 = 15.87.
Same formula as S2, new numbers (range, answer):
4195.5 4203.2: 15.9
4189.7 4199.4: 16.6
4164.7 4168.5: 15.9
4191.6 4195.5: 17.1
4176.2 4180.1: 15.9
